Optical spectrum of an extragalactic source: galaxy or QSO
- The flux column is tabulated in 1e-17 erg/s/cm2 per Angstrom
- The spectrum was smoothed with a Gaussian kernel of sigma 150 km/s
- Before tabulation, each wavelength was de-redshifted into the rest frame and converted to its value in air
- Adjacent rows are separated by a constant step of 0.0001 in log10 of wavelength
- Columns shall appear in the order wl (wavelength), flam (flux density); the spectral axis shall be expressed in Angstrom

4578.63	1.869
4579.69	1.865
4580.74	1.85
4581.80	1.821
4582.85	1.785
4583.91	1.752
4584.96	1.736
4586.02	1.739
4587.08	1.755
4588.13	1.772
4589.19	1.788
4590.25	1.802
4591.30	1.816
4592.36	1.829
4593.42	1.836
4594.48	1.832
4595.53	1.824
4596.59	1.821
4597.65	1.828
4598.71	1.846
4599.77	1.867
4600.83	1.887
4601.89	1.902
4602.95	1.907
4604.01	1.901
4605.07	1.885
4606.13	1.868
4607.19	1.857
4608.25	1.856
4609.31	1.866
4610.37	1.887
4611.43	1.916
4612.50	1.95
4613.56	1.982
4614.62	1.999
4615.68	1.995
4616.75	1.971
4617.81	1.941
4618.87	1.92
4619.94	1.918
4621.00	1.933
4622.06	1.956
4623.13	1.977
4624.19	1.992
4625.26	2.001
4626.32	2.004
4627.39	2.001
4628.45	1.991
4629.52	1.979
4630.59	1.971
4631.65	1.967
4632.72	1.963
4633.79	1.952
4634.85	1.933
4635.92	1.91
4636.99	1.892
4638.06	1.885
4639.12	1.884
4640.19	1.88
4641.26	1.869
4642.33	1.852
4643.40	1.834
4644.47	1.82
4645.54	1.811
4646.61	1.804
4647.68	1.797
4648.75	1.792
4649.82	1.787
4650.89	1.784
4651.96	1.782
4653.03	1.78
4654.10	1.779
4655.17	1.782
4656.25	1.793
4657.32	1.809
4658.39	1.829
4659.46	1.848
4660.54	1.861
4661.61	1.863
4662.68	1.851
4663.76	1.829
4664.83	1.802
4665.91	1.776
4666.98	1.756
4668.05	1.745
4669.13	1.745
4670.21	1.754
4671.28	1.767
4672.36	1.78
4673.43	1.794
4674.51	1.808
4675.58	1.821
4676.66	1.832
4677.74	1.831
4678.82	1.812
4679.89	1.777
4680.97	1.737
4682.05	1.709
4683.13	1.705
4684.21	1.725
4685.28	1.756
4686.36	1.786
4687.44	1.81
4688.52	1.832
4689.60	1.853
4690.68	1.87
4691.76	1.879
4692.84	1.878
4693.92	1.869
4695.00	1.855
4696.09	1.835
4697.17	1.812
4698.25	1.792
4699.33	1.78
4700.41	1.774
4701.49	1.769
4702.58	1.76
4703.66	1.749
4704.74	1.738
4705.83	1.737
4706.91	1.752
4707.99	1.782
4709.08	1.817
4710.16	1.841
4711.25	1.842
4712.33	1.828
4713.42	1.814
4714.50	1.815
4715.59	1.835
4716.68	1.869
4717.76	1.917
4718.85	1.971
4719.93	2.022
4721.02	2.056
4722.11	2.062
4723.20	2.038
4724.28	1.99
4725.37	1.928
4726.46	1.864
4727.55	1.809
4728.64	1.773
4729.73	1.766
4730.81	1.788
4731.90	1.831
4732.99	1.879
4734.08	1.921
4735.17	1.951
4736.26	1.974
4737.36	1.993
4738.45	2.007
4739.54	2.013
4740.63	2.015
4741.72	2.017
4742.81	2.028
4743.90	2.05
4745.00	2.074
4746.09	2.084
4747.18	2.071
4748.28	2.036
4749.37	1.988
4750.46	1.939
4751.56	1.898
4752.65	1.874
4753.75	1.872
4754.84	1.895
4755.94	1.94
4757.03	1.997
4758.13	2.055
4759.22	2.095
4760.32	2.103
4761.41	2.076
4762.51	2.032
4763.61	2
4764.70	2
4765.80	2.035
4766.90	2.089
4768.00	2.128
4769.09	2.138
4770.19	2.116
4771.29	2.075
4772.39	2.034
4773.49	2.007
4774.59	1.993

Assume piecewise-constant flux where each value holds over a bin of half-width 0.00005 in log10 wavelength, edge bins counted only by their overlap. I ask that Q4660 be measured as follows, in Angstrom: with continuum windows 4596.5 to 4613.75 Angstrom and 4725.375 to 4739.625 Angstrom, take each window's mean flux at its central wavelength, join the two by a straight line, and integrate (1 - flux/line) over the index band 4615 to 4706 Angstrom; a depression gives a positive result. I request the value 2.04 Angstrom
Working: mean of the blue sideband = 1.88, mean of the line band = 1.84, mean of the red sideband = 1.89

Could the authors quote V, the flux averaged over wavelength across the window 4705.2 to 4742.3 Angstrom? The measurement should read 1.9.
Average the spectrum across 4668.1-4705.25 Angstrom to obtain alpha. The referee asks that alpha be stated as 1.79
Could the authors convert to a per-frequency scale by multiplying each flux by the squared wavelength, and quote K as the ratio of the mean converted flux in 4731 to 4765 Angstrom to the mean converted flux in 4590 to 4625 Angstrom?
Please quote 1.1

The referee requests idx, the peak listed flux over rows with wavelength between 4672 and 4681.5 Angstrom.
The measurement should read 1.832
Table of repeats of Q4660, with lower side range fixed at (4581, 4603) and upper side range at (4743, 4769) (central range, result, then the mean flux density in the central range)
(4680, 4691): 0.9 Angstrom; 1.78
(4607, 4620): -0.6 Angstrom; 1.93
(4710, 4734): 1.0 Angstrom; 1.89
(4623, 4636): -0.8 Angstrom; 1.97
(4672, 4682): 0.6 Angstrom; 1.8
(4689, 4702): 0.7 Angstrom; 1.83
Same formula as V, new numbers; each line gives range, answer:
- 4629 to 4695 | 1.83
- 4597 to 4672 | 1.88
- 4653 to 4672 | 1.8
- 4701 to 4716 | 1.79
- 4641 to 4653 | 1.81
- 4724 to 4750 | 1.95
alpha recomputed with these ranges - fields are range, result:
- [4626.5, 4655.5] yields 1.87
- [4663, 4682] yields 1.78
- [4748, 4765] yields 1.99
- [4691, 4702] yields 1.83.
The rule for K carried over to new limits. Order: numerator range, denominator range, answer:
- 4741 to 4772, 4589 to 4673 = 1.14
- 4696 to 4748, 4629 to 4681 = 1.06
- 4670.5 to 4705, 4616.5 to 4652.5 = 0.97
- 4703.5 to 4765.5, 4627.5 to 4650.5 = 1.07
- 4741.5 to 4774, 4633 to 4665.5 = 1.15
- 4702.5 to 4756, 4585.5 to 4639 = 1.06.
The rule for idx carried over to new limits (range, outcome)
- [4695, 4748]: 2.084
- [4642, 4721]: 2.022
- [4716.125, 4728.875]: 2.062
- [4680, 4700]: 1.879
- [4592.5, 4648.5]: 2.004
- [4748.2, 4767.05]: 2.103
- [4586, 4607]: 1.907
